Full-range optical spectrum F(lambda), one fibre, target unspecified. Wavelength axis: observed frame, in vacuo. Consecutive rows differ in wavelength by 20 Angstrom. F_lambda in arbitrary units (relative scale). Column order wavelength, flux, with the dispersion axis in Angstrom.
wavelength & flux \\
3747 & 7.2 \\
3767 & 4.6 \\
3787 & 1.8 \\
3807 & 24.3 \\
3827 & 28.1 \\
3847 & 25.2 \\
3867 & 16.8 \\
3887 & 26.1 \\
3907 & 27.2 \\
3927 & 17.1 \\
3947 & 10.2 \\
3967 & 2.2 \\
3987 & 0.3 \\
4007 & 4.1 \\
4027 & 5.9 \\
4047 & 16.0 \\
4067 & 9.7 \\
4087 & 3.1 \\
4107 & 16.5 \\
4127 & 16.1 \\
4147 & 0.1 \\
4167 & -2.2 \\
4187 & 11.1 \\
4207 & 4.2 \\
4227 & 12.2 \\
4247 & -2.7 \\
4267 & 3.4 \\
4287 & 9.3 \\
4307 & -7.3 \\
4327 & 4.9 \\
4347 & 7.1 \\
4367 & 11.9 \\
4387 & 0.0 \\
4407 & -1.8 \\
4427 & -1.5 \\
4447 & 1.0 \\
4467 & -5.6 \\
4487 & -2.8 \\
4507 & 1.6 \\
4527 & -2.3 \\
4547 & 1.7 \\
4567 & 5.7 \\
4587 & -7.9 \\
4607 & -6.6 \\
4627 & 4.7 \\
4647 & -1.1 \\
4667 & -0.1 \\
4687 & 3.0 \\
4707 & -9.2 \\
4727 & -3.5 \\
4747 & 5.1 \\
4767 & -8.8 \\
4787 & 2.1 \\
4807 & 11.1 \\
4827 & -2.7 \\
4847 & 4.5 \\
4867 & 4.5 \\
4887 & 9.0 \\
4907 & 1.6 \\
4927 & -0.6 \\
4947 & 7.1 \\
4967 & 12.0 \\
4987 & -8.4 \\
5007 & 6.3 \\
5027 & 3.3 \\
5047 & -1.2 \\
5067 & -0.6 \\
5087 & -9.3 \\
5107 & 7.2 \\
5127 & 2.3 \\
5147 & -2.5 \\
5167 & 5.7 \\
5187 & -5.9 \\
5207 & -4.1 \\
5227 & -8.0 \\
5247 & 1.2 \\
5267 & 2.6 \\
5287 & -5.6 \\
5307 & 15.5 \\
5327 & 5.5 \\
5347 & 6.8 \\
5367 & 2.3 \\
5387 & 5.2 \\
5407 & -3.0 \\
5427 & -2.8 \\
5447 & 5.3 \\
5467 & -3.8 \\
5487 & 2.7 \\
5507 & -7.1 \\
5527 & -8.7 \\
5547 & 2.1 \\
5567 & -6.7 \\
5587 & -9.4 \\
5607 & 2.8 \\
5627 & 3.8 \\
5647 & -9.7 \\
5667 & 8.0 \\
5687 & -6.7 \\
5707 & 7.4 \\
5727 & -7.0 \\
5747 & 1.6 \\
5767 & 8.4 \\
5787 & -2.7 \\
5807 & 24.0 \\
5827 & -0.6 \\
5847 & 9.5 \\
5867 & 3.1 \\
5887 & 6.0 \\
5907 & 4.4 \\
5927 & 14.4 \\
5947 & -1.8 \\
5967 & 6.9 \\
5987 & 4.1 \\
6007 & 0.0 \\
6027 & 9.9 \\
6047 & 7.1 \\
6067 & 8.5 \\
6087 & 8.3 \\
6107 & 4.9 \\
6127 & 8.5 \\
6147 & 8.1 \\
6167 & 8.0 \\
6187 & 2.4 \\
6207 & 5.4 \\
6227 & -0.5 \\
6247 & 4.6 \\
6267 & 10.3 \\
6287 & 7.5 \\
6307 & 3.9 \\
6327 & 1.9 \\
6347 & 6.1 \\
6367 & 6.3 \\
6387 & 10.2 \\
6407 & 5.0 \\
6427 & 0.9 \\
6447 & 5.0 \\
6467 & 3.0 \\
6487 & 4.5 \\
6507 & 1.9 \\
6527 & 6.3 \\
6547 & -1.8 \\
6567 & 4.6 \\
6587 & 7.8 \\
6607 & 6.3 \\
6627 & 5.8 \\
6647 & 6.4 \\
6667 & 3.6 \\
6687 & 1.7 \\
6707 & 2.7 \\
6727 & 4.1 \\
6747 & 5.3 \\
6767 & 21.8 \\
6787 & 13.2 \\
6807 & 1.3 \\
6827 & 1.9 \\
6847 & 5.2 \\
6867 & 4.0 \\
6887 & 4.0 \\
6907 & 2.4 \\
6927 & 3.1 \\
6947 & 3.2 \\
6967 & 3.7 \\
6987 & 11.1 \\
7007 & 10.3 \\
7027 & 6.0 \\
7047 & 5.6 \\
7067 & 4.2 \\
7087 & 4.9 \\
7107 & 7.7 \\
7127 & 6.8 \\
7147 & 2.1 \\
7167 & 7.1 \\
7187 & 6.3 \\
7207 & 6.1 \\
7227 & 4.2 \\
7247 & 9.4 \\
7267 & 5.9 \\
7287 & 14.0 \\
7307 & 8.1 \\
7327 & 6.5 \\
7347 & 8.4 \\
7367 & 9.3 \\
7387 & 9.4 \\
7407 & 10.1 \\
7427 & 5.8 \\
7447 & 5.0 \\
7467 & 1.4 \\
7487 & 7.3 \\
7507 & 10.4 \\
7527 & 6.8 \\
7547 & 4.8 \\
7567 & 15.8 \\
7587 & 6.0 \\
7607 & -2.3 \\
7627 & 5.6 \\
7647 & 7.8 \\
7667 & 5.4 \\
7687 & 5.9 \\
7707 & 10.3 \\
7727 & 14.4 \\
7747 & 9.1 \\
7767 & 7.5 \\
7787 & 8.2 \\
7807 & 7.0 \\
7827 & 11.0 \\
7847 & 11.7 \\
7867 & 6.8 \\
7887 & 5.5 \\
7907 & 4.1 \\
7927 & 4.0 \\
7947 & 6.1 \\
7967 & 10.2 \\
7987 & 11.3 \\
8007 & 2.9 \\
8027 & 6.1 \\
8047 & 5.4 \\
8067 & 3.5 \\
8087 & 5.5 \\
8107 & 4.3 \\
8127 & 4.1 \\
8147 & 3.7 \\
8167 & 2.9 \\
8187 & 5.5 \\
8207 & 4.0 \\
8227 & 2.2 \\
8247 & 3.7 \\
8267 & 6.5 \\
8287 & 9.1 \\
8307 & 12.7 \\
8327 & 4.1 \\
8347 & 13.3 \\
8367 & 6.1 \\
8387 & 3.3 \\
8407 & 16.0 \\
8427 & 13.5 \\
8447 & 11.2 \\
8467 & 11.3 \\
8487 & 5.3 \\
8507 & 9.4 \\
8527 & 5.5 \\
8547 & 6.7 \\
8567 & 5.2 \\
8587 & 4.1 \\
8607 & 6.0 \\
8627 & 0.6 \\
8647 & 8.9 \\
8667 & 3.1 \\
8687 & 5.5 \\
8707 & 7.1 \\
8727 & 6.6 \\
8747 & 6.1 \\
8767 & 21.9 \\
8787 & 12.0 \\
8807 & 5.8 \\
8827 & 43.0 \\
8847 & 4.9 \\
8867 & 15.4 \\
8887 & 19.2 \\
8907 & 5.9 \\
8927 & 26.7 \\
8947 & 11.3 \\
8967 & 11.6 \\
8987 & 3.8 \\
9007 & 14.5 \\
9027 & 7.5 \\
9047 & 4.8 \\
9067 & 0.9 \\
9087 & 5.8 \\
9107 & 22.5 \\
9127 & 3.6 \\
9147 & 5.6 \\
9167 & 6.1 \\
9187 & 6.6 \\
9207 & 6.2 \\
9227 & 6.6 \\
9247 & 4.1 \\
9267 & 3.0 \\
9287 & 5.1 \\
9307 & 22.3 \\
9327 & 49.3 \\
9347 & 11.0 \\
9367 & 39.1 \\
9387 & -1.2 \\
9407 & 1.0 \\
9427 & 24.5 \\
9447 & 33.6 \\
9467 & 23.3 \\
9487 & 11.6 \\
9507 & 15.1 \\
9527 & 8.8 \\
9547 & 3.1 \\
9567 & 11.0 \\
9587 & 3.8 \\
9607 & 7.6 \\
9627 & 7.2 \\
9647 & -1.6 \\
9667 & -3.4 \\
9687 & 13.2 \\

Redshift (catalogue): 0.82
